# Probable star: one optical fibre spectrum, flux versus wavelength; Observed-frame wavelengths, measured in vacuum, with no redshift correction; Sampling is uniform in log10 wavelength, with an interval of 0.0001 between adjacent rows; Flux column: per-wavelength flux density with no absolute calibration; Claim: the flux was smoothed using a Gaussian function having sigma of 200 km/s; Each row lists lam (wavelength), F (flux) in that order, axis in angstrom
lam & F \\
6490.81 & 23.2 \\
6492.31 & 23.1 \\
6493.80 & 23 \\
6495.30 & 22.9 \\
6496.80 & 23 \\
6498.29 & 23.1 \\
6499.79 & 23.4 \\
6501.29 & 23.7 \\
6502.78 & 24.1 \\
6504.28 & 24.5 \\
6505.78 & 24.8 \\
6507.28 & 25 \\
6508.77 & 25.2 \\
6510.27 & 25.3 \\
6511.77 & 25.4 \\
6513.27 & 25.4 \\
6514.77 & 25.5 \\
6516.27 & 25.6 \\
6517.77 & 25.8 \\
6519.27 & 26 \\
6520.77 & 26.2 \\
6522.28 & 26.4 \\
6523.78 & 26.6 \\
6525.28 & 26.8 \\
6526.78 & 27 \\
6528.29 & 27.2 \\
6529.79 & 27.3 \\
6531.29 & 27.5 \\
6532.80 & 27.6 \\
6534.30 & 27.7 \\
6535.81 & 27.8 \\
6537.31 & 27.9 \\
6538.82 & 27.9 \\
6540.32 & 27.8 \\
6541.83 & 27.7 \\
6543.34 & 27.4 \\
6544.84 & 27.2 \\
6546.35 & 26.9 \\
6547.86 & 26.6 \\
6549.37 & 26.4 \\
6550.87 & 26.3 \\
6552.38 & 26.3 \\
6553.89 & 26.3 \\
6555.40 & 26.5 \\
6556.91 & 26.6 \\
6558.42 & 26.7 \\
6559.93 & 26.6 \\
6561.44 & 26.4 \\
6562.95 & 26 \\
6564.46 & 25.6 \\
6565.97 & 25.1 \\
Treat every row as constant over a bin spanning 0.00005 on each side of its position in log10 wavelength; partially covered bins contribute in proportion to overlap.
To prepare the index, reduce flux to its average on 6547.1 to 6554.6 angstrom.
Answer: 26.4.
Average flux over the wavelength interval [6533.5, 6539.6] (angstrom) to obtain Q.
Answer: 27.8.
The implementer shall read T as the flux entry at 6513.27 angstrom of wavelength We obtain 25.4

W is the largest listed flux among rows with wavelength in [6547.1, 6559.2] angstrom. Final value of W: 26.7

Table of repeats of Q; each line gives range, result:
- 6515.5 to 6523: 26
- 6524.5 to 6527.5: 26.9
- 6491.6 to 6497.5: 23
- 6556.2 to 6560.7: 26.6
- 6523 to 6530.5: 27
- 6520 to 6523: 26.2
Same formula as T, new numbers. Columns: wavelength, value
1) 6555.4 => 26.5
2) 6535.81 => 27.8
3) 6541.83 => 27.7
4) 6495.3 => 22.9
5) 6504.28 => 24.5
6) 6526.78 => 27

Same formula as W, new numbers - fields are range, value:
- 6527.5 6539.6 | 27.9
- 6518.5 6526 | 26.8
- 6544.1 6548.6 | 27.2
